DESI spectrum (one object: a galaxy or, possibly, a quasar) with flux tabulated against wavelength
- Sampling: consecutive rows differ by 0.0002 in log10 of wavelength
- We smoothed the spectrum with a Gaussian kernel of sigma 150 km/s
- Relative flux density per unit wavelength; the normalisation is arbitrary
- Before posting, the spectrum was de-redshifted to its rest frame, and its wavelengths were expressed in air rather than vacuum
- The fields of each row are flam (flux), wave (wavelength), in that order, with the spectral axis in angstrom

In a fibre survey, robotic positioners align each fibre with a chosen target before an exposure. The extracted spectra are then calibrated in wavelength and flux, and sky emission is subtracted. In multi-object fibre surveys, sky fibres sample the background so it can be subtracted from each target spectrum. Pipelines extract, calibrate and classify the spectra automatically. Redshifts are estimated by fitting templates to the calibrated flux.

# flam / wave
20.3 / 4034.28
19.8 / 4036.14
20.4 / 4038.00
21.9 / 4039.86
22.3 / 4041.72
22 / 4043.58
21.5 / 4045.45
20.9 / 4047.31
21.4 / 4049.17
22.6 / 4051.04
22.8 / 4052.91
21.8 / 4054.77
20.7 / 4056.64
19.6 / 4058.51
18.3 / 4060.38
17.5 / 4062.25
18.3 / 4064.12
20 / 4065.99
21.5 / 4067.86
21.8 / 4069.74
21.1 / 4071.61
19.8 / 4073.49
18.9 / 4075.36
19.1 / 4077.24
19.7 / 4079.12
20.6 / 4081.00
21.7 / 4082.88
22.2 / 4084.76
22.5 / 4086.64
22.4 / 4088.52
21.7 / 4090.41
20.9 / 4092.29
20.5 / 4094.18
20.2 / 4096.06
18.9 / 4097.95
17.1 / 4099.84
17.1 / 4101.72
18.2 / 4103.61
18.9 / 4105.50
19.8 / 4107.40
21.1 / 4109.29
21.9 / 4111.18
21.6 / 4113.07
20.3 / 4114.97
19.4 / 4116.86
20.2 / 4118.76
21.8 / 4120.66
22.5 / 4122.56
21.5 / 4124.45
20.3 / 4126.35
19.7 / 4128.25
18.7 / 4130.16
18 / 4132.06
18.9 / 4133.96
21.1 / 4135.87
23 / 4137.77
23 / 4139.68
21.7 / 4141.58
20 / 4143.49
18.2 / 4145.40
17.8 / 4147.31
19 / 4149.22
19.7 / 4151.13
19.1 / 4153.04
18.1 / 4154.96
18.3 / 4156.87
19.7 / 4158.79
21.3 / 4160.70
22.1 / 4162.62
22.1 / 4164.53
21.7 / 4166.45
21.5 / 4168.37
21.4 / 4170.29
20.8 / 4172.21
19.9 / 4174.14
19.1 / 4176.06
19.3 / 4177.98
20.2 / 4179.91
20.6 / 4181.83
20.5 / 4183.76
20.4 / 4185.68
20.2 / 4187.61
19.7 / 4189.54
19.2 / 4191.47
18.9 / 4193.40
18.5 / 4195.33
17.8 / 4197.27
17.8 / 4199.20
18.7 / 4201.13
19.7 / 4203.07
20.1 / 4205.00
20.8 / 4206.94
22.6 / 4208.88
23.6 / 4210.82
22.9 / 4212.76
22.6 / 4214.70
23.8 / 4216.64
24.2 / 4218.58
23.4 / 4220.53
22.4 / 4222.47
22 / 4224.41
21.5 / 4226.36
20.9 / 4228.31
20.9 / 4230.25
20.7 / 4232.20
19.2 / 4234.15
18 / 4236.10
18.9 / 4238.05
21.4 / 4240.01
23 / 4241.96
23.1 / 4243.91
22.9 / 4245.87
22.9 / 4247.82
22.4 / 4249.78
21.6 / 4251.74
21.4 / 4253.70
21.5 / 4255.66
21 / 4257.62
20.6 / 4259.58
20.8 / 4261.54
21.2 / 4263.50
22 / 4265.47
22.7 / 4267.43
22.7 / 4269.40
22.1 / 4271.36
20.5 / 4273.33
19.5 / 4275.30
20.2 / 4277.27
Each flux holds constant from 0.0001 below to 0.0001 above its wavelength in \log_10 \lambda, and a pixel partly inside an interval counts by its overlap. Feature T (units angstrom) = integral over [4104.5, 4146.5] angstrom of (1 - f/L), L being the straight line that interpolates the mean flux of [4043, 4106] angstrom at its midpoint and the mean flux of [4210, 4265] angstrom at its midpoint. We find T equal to 0.6 angstrom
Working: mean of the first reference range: 20.4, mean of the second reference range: 21.7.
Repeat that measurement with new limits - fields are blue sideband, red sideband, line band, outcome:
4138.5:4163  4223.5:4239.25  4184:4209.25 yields 0.69 angstrom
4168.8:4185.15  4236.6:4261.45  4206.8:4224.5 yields -1.66 angstrom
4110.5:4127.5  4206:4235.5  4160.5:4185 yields 0.89 angstrom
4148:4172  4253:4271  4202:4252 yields -1.42 angstrom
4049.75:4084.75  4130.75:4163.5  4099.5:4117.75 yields 0.47 angstrom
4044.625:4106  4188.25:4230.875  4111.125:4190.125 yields 1.43 angstrom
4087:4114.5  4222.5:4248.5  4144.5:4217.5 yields 1.95 angstrom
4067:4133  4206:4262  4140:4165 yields 1.29 angstrom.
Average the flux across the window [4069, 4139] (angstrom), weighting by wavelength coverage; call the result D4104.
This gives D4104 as 20.4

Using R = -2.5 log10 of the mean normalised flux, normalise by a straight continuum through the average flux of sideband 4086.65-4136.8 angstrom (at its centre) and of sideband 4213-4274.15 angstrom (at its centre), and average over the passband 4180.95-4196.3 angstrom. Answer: 0.07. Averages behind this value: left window 20.1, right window 21.7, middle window 19.7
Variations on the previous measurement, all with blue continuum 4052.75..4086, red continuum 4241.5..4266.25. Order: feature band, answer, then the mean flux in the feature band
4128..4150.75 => 0.05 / 19.9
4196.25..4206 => 0.14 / 18.8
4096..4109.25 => 0.10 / 18.7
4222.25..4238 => 0.06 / 20.5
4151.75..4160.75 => 0.10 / 19.1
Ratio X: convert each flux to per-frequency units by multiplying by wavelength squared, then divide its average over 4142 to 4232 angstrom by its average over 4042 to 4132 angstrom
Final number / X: 1.05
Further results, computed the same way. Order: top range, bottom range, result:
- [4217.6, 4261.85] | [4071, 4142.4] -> 1.12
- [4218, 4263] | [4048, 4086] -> 1.14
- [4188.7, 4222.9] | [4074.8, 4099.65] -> 1.07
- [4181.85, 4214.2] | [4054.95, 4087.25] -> 1.06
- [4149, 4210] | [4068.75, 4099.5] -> 1.01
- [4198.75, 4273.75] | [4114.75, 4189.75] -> 1.11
